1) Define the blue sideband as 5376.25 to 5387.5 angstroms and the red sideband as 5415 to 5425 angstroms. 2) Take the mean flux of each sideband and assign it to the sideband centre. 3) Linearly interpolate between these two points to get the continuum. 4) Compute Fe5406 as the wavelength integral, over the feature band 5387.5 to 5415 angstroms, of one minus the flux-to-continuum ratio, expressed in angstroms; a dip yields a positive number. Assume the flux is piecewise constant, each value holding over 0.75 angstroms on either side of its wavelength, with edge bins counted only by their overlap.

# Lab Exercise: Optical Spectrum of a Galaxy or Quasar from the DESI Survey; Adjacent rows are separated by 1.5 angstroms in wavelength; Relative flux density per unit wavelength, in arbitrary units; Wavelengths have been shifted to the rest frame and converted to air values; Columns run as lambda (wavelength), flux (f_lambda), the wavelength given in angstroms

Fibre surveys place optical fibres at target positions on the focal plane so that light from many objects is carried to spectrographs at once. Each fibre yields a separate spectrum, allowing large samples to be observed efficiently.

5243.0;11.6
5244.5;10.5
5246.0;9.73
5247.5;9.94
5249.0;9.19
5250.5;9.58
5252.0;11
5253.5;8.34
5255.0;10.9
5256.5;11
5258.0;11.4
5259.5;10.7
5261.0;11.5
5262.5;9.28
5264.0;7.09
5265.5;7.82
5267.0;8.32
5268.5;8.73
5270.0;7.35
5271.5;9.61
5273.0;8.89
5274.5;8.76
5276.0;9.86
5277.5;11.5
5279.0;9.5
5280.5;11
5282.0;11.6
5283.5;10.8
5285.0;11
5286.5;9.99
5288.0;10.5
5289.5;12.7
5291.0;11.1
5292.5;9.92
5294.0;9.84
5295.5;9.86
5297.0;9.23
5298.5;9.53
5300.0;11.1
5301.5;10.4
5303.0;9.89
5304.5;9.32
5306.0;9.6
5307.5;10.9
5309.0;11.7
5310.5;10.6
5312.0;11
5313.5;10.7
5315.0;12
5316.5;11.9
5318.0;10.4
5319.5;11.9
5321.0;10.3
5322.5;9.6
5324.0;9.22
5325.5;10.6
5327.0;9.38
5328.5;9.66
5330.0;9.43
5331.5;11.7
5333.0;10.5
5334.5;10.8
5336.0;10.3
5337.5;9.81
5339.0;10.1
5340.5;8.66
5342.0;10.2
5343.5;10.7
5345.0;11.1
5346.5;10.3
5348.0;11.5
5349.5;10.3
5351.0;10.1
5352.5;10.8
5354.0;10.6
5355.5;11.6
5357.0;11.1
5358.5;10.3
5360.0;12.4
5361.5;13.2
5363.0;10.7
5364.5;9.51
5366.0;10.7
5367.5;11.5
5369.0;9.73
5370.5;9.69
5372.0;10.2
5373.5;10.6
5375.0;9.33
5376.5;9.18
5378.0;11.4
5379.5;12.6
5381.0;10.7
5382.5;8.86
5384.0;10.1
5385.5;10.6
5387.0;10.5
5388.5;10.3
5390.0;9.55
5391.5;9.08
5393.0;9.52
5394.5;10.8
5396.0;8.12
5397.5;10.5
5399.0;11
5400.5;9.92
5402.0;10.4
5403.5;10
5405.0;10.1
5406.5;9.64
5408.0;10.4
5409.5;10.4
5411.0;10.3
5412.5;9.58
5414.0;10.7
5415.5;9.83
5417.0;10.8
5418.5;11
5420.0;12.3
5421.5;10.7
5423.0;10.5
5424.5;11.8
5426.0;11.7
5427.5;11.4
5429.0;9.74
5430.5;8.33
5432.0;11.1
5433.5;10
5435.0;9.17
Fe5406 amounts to 1.9 angstroms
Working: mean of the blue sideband 10.6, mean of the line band 10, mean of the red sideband 11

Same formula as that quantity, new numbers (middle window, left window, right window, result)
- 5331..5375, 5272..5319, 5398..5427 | -0.3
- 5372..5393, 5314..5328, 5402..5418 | 0.3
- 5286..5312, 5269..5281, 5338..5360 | -1.4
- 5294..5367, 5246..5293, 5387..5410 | -4.0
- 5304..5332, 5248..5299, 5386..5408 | -1.6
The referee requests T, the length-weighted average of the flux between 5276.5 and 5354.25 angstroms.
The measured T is 10.5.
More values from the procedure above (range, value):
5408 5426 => 10.7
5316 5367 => 10.6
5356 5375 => 10.8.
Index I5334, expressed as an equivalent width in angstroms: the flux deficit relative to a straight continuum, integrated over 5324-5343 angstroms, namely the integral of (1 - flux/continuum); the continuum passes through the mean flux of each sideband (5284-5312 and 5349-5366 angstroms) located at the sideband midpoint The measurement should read 1.2 angstroms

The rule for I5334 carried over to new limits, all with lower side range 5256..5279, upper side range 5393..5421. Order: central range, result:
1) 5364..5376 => -0.09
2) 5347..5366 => -1.90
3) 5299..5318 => -2.03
